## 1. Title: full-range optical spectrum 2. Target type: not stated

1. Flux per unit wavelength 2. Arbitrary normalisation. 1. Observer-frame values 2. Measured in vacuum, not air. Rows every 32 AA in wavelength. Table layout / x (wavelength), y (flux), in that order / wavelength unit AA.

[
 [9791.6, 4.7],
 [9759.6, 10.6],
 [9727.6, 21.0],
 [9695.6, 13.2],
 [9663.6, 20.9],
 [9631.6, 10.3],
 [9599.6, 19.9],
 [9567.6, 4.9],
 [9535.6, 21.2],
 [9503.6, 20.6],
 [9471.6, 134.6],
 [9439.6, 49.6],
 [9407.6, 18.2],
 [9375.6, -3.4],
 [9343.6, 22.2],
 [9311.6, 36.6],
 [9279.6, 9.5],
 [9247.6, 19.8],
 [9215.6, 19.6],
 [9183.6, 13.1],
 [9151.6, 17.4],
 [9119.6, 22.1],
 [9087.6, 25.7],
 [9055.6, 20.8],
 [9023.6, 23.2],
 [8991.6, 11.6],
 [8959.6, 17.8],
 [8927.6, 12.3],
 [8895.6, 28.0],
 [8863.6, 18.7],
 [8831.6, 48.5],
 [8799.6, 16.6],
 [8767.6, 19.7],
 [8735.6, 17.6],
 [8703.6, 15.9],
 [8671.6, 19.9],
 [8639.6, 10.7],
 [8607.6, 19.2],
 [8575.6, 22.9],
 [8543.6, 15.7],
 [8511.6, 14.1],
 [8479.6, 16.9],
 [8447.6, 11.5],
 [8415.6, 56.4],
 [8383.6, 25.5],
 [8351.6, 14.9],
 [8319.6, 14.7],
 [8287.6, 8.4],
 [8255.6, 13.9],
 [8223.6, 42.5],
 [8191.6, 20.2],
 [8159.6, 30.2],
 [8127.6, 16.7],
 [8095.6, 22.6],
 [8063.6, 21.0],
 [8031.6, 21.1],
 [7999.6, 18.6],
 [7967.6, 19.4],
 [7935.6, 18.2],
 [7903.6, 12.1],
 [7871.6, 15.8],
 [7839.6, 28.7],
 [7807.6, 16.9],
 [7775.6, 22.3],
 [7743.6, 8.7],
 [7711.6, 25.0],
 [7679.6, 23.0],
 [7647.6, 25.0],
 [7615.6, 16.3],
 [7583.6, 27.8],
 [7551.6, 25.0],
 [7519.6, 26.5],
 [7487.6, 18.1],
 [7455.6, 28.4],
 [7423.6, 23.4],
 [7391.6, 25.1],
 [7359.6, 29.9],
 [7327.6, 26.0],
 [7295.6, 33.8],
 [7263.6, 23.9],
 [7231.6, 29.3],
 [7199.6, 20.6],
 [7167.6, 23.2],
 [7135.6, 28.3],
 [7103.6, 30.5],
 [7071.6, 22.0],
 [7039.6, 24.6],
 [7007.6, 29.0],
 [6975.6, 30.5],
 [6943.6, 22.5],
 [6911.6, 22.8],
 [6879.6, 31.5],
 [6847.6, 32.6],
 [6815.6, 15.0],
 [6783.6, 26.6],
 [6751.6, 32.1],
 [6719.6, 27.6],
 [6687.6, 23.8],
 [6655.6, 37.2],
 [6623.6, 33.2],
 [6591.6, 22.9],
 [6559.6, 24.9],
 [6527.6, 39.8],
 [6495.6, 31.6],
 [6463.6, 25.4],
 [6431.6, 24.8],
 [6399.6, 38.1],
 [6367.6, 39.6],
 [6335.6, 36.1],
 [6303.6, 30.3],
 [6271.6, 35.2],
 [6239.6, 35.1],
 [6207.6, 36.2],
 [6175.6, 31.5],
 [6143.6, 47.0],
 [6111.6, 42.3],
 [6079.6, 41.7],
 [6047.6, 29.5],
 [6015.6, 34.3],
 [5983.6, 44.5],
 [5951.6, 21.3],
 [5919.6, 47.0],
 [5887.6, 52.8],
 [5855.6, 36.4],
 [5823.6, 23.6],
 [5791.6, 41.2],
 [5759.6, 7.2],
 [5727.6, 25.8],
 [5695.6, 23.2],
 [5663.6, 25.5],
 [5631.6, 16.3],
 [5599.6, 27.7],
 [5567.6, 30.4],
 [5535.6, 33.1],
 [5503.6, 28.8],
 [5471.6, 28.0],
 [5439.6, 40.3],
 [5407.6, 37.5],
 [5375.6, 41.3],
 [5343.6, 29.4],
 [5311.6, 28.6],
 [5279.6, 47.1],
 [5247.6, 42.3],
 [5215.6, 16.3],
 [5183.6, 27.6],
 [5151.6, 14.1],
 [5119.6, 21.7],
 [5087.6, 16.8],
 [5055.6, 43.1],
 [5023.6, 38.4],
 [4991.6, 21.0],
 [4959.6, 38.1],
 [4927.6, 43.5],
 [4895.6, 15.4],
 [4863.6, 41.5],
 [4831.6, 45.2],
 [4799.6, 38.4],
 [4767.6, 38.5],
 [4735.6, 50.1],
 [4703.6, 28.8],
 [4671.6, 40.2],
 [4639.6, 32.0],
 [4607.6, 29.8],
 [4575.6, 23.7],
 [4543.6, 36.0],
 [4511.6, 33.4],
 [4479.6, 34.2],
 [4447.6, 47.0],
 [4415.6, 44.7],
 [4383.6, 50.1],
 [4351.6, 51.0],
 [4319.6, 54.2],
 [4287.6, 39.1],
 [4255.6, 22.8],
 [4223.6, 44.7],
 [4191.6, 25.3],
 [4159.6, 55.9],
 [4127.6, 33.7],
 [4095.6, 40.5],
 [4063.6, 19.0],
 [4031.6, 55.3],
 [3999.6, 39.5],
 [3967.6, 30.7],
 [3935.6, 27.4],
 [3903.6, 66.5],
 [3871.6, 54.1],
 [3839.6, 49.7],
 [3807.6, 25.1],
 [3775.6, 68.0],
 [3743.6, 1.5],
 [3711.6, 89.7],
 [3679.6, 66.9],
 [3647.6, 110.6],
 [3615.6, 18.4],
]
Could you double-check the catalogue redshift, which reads 1.54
